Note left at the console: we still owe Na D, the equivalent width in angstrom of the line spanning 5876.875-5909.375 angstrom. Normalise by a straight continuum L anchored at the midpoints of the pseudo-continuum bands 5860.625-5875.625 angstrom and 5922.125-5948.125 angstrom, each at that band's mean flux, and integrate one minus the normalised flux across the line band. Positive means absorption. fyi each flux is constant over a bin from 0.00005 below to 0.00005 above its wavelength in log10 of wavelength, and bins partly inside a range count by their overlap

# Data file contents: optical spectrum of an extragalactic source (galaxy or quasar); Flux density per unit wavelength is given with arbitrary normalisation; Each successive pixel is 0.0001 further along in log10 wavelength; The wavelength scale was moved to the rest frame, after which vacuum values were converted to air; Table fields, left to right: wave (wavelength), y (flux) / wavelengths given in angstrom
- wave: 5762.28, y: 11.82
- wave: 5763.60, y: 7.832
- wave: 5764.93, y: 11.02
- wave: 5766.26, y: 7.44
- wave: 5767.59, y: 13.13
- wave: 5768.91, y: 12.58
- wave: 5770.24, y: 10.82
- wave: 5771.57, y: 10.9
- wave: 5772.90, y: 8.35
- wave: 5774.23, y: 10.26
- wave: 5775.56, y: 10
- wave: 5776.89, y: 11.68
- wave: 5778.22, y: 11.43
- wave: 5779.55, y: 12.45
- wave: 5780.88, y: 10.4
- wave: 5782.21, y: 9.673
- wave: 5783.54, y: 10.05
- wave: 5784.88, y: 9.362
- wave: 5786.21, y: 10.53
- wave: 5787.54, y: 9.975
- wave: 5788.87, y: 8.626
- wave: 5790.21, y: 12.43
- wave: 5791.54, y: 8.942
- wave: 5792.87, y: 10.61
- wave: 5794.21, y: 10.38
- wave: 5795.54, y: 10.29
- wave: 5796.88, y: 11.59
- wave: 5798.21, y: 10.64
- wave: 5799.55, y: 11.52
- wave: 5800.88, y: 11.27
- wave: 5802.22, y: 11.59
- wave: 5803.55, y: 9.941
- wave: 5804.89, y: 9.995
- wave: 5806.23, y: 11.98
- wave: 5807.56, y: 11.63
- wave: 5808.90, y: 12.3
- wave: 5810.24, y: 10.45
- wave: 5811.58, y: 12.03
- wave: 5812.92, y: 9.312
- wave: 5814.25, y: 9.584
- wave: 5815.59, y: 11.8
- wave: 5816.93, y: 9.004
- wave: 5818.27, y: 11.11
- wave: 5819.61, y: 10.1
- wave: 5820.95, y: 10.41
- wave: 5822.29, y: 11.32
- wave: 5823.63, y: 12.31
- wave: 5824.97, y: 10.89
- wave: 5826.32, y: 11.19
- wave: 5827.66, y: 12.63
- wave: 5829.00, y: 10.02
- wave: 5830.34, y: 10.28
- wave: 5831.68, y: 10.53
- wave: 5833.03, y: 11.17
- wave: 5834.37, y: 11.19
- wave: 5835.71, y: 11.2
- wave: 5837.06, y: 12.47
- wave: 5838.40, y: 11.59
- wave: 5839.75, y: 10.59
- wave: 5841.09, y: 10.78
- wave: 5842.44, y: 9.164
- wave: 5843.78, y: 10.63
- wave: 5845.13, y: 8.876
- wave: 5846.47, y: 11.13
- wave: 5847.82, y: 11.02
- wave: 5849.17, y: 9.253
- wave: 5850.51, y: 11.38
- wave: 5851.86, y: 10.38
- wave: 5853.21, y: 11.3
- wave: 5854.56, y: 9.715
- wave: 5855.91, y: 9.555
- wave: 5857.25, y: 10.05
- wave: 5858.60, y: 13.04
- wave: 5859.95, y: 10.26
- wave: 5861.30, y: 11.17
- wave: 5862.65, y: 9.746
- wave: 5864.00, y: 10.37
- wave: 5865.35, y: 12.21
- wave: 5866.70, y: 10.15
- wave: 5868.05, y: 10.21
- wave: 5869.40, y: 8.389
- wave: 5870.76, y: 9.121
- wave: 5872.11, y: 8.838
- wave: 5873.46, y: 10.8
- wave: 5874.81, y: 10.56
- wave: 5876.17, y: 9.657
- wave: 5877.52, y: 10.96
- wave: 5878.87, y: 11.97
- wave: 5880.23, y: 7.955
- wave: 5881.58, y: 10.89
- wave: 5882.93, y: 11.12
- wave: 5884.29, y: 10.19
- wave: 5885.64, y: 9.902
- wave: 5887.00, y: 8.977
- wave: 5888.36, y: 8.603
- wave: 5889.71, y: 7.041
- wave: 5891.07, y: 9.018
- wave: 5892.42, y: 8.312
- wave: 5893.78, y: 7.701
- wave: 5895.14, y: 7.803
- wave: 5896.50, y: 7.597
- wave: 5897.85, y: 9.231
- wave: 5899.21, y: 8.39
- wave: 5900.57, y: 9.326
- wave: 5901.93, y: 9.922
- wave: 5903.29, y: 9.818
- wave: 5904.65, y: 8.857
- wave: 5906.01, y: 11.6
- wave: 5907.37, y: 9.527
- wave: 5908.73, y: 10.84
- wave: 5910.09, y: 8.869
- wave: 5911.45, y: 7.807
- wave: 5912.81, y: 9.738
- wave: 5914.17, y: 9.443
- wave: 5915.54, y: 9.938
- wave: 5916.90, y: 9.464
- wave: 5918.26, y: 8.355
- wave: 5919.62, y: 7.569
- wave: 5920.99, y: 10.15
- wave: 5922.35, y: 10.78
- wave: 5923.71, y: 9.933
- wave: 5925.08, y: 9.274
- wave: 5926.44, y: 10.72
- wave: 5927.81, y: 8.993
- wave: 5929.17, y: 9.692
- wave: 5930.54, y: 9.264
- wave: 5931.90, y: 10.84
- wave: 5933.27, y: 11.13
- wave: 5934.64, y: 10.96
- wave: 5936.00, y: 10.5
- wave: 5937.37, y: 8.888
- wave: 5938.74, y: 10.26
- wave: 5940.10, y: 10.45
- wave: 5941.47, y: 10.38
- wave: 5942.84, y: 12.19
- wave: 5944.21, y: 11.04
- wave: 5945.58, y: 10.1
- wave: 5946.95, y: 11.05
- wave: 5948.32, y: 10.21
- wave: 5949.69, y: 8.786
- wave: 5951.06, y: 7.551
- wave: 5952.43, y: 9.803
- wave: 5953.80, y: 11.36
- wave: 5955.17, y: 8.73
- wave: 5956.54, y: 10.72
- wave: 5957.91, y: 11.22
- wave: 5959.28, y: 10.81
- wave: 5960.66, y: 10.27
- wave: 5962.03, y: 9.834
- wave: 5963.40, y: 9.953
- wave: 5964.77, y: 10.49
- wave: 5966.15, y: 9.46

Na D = 2.6 angstrom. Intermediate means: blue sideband 10.1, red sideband 10.3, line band 9.39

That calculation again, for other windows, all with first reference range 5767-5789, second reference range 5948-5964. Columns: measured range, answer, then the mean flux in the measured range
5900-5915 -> 0.8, 9.61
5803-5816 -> -0.5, 10.9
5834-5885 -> -0.7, 10.5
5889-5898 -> 1.9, 8.04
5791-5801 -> -0.1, 10.6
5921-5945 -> -0.7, 10.3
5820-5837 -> -1.1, 11.1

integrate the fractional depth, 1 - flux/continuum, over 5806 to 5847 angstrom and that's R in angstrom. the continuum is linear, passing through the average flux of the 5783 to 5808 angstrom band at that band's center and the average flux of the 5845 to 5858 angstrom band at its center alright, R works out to -1.7 angstrom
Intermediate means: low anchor 10.6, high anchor 10.3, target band 10.9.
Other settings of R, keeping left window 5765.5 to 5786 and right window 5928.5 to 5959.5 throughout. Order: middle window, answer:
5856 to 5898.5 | 2.6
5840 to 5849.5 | 0.2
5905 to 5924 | 1.4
